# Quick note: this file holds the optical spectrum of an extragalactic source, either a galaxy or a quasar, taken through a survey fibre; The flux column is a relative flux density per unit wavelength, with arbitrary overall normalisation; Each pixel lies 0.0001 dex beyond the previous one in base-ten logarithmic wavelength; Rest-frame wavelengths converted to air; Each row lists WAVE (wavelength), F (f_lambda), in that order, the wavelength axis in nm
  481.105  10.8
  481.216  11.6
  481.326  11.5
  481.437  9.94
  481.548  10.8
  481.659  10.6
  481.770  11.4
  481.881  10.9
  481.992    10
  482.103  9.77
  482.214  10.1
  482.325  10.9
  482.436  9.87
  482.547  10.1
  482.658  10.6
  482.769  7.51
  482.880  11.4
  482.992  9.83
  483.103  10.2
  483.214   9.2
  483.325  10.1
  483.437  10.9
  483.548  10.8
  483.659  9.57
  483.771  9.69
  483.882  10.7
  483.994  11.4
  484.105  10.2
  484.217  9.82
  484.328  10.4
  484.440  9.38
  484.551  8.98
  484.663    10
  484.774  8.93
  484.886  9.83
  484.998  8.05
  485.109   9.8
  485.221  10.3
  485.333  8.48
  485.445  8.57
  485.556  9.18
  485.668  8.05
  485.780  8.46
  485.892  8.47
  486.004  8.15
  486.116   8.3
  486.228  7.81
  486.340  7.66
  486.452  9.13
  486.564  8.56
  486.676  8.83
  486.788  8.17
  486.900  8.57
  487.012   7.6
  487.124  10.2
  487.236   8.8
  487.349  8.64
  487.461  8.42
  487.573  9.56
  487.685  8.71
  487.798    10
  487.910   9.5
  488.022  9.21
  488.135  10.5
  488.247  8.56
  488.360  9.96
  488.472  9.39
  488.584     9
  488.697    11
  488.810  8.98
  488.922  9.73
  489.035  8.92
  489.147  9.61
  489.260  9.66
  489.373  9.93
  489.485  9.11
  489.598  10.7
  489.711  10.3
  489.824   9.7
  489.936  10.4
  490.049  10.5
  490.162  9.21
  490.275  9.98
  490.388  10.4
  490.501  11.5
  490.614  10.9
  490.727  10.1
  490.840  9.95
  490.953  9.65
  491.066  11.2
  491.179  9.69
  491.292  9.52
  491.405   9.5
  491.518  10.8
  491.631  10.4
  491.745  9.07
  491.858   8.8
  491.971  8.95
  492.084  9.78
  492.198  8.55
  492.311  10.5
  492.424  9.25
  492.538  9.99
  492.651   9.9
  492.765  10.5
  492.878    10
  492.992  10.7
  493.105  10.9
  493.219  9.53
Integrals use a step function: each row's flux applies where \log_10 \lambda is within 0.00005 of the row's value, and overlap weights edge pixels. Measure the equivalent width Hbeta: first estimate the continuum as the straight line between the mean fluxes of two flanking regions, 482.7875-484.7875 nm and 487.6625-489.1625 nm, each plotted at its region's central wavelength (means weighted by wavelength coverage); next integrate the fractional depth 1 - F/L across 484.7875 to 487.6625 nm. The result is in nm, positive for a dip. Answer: 0.31 nm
